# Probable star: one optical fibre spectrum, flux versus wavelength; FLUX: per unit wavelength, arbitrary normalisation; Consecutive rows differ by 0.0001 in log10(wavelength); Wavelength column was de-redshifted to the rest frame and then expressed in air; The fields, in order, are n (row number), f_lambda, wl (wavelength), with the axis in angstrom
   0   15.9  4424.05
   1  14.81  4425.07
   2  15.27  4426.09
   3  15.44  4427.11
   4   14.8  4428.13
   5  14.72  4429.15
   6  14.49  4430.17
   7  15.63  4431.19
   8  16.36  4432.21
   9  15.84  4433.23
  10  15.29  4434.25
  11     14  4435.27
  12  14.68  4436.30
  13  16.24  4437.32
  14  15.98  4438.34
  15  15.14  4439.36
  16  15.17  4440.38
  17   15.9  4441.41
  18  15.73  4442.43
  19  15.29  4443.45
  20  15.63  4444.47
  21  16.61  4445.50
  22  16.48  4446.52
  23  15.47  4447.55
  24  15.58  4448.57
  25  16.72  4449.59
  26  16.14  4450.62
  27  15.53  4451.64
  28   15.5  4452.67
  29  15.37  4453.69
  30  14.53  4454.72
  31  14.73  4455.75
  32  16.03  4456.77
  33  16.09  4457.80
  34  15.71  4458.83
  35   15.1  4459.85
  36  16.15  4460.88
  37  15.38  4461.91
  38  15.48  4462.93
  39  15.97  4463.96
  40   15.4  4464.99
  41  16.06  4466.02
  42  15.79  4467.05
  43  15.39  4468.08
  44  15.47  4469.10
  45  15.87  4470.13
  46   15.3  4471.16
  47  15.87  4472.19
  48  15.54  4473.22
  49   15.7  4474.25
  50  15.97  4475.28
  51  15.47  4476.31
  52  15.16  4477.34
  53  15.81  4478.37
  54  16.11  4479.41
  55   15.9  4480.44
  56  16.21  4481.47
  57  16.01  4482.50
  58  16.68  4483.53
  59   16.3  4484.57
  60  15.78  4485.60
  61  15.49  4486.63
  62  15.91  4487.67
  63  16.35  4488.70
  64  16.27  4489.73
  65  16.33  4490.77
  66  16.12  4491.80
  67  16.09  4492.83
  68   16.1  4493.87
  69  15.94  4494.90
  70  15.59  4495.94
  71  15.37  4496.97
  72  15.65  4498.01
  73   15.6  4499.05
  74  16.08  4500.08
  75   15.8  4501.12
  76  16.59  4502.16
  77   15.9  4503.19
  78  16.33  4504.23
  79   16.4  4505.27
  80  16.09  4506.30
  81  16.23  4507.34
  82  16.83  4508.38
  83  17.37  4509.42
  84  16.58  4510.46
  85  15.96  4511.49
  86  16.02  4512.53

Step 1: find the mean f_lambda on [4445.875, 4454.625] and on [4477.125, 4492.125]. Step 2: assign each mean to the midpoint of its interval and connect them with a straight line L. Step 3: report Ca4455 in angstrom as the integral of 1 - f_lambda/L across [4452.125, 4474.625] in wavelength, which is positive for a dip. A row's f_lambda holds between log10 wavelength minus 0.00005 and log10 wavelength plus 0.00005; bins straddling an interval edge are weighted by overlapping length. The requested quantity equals 0.5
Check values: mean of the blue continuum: 15.8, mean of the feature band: 15.6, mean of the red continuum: 16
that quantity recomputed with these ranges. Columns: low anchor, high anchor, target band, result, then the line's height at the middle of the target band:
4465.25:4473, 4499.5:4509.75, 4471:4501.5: 0.19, 16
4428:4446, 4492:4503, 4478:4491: -0.24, 15.8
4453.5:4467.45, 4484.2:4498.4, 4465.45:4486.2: -0.09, 15.8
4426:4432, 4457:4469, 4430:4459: -0.42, 15.4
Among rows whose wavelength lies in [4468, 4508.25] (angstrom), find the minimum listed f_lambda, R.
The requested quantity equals 15.16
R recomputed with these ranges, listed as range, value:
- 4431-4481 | 14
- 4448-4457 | 14.53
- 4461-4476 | 15.3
